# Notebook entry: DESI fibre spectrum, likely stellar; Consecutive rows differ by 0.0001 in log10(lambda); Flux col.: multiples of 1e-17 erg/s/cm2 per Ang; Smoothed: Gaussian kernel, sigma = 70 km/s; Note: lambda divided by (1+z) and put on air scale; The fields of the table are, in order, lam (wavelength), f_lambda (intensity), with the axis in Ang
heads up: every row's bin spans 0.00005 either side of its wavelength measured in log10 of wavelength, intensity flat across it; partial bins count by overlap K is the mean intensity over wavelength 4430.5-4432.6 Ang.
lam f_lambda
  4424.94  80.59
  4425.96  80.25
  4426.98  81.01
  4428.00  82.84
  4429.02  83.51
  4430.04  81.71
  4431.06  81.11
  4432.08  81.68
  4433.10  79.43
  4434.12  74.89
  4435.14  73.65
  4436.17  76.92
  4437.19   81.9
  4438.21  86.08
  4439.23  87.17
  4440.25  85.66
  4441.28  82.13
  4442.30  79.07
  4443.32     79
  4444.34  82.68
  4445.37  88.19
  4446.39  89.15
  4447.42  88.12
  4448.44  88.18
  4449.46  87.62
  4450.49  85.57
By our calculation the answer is 81.4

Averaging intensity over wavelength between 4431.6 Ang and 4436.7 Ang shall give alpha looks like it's 77.2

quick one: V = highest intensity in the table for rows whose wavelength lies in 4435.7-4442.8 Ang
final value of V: 87.17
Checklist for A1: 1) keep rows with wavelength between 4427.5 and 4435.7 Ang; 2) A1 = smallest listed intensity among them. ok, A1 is 73.65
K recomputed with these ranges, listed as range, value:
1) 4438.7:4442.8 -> 83.5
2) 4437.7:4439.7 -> 86.7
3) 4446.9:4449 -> 88.2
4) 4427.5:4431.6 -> 82.3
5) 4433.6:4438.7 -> 78.6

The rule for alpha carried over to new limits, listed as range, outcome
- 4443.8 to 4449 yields 87.3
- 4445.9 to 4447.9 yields 88.4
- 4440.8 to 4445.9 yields 82.3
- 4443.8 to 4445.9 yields 85.4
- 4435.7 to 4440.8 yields 83.6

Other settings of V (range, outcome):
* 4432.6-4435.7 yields 79.43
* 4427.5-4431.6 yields 83.51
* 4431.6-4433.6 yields 81.68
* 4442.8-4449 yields 89.15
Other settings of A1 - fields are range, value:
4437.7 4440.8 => 85.66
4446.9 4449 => 88.12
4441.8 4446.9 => 79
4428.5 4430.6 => 81.71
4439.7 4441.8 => 82.13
